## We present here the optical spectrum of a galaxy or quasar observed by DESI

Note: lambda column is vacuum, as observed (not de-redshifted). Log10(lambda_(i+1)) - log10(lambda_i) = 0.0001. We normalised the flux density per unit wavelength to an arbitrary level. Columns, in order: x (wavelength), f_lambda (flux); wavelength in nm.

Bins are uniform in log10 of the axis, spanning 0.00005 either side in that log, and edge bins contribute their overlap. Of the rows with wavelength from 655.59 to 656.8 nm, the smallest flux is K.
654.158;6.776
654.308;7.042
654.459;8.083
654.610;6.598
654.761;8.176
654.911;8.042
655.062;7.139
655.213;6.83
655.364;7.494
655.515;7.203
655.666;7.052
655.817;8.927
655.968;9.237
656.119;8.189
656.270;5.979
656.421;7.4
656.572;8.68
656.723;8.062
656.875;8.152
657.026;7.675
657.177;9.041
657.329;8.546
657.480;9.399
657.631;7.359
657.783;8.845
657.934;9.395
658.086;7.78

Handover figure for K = 5.979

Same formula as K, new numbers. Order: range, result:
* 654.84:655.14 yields 7.139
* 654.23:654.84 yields 6.598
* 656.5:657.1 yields 7.675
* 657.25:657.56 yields 8.546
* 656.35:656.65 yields 7.4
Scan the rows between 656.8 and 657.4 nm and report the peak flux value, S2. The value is 9.041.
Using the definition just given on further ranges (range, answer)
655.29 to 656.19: 9.237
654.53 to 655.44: 8.176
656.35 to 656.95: 8.68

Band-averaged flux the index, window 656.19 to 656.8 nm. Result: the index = 7.53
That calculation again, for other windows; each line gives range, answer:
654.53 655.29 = 7.36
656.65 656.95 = 8.09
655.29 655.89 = 7.66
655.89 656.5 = 7.72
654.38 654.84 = 7.62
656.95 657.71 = 8.41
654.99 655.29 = 6.98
